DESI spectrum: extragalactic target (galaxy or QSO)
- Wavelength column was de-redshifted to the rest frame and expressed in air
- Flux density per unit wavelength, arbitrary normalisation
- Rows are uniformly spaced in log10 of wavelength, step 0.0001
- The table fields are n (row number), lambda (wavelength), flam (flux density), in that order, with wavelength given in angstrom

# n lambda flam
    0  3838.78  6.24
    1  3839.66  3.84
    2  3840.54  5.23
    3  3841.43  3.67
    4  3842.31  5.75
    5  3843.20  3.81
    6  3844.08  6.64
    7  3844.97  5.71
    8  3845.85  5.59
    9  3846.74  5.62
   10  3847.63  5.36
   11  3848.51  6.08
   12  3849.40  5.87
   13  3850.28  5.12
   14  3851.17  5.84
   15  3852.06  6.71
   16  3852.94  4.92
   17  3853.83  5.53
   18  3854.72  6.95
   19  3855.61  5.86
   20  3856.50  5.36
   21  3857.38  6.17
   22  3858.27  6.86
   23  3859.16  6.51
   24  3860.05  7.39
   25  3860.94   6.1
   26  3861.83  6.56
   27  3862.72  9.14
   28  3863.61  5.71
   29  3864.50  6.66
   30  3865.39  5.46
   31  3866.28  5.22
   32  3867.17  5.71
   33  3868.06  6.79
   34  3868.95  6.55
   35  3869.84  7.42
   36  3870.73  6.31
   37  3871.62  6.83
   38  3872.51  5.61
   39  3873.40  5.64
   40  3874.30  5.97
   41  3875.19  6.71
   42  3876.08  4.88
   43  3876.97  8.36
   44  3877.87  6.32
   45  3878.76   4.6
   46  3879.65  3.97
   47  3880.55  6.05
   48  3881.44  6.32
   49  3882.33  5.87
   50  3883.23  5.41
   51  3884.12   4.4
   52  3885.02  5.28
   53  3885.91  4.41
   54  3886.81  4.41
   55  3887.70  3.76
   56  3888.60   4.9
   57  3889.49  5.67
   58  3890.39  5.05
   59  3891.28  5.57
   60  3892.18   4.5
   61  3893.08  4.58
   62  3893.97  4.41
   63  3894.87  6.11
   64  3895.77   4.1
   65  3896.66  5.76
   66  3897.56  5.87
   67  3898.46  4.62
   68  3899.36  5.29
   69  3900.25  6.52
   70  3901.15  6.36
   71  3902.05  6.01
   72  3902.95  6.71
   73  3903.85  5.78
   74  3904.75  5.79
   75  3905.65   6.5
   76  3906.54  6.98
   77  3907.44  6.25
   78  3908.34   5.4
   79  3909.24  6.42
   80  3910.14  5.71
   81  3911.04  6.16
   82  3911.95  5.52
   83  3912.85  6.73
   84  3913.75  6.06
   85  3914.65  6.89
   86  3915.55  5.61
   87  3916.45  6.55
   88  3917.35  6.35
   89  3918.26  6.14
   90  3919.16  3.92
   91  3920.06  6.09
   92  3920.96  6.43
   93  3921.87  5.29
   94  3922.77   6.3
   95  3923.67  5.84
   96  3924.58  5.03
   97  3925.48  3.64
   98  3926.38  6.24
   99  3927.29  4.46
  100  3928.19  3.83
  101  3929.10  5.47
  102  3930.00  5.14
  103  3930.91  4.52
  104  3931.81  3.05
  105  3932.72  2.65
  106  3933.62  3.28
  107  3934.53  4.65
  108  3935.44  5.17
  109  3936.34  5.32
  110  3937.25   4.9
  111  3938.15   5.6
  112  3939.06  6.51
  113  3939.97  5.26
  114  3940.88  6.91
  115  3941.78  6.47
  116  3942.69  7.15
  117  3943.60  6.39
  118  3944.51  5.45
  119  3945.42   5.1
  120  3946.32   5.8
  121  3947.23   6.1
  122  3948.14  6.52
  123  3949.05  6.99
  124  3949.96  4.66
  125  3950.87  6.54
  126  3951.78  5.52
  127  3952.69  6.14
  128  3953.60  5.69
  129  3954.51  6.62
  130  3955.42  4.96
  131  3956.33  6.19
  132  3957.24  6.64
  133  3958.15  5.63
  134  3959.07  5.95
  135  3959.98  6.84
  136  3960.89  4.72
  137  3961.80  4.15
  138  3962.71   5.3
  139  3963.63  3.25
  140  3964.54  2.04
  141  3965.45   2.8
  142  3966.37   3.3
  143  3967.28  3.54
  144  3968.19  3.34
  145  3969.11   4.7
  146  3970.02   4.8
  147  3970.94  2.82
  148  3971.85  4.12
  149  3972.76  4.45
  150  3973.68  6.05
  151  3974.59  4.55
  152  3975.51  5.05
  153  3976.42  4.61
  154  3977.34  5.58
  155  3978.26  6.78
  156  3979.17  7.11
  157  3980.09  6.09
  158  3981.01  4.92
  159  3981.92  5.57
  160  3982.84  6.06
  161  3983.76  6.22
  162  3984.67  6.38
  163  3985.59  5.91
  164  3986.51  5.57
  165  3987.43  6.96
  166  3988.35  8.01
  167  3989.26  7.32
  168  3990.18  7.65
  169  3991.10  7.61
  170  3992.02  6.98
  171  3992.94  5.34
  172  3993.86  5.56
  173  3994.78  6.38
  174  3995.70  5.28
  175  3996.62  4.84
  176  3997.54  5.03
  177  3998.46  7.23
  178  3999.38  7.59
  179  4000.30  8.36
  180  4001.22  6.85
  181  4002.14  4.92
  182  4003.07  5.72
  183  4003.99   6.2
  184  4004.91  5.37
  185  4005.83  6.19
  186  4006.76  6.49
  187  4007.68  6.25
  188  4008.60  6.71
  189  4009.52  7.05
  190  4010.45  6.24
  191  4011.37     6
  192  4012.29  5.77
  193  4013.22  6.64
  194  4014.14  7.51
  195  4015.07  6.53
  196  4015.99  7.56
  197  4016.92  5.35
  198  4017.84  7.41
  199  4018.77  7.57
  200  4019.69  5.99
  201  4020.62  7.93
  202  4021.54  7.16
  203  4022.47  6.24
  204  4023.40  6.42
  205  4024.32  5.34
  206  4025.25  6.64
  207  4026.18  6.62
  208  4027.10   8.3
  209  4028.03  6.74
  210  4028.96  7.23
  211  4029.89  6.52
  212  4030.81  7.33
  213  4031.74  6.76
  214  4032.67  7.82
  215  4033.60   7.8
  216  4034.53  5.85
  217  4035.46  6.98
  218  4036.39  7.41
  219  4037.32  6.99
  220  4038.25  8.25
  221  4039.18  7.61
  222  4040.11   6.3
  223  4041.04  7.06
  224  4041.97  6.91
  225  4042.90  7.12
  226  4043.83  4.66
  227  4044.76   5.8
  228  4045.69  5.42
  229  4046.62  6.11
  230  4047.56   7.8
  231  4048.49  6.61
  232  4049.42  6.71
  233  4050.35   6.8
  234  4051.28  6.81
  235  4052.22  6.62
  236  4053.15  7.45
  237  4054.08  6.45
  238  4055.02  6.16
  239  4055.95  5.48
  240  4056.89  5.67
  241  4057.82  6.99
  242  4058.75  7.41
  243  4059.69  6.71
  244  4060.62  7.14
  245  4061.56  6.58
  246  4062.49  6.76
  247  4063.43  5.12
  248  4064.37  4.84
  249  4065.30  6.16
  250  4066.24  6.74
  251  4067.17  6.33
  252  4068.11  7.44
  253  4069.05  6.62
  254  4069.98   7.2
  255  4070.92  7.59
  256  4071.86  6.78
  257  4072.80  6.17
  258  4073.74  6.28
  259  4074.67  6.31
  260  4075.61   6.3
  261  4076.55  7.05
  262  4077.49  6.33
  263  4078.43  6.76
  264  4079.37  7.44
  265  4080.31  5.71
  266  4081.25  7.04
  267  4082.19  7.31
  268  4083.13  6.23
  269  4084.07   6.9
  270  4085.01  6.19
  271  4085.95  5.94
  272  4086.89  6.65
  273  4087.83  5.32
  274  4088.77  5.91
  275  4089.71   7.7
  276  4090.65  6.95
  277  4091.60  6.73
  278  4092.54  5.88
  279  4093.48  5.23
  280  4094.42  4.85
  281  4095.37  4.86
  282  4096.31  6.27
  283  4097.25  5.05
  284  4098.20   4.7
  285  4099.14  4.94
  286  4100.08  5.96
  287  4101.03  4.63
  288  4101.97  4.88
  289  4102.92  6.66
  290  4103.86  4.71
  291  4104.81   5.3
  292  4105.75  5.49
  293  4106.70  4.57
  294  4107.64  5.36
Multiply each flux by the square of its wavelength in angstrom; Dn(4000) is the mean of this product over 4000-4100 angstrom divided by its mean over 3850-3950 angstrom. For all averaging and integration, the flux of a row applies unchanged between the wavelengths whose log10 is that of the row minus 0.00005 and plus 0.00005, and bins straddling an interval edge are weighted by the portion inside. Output 1.23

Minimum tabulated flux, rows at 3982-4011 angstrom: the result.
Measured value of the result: 4.84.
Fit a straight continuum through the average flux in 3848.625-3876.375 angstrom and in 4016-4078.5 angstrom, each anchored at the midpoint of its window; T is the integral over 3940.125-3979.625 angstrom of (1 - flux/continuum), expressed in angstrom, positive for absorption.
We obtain 7.2 angstrom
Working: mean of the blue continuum 6.21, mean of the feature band 5.29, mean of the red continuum 6.69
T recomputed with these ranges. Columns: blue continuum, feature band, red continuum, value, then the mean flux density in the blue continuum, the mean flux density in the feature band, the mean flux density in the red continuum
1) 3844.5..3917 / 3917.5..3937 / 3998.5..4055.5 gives 3.9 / 5.86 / 4.9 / 6.71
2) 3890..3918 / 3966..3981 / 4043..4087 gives 3.2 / 5.82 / 4.82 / 6.51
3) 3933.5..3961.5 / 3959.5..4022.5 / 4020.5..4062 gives 4.5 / 5.82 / 5.83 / 6.76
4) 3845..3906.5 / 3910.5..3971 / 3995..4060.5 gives 8.4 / 5.8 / 5.29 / 6.63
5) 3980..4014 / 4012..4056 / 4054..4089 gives -2.6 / 6.32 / 6.78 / 6.48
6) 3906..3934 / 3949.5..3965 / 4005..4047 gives 1.4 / 5.43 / 5.34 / 6.71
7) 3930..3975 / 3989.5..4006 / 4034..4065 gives -1.5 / 5.08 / 6.3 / 6.56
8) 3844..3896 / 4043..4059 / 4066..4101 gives -0.5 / 5.79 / 6.41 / 6.29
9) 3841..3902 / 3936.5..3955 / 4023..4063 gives 0.5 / 5.72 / 6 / 6.75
